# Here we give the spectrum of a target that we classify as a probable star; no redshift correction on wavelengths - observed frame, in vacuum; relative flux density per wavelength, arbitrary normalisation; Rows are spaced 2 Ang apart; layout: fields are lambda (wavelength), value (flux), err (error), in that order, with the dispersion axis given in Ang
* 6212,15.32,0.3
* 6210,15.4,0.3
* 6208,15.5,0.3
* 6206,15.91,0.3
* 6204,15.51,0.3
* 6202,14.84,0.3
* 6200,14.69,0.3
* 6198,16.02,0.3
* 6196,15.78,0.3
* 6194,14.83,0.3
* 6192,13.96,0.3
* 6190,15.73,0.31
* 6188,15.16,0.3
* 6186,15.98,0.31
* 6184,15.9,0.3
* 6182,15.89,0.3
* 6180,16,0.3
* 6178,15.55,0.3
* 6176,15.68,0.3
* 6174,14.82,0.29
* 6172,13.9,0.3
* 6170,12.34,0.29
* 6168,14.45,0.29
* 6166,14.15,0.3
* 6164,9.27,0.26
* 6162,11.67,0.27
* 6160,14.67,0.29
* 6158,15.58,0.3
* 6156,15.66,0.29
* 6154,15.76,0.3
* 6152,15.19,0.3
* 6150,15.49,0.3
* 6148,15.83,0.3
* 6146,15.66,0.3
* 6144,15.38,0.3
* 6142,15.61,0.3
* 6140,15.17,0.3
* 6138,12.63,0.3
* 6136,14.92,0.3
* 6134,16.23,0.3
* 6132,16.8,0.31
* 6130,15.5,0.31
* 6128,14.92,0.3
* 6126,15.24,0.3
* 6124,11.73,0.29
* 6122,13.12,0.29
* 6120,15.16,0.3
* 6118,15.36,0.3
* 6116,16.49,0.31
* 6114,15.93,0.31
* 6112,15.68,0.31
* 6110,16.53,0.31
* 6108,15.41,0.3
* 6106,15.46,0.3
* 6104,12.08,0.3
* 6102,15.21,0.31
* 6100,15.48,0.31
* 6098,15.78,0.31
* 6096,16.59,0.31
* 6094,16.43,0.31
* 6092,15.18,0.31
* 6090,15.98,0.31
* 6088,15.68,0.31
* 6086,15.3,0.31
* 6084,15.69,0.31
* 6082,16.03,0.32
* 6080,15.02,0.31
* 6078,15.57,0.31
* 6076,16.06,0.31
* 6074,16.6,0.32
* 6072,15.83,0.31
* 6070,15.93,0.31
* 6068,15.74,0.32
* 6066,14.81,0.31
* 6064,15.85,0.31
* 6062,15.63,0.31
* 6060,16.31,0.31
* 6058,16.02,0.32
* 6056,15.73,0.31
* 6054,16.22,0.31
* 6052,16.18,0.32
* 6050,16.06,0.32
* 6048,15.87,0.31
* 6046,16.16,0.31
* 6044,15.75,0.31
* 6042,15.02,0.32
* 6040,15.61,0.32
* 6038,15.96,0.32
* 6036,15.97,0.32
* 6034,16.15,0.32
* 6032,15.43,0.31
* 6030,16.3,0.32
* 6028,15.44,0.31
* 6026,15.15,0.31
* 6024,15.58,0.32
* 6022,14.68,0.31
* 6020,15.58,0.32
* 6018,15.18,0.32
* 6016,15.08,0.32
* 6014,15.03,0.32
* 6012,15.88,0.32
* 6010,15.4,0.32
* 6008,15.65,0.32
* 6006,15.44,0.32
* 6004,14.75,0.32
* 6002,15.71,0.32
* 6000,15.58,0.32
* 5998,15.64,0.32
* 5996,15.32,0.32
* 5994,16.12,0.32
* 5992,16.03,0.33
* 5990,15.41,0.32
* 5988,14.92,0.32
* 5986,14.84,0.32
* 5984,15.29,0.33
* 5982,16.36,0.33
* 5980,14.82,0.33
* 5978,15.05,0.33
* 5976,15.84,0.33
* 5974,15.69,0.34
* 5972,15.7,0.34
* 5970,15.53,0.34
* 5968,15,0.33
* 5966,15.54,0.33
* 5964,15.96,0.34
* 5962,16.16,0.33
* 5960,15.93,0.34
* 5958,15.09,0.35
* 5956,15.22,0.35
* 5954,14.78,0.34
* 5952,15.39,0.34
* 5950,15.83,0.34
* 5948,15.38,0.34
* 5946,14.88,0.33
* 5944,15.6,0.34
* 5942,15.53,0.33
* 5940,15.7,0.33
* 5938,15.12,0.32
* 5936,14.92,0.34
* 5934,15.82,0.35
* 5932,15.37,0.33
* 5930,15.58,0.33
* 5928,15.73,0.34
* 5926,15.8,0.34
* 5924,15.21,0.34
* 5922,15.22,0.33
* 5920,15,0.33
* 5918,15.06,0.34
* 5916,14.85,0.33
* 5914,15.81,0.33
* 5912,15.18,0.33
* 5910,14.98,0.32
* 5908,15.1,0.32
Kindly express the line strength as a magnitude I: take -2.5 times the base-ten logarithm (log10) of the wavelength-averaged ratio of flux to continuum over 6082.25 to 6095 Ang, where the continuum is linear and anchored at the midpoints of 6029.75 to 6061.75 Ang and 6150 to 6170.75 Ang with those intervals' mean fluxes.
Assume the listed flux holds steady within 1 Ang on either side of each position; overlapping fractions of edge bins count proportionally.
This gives -0.04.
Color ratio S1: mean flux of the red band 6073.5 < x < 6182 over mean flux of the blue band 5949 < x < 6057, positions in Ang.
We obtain 0.97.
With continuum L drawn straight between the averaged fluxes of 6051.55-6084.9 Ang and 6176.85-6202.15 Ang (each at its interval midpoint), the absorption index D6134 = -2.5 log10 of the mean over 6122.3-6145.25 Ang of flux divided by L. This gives 0.05 mag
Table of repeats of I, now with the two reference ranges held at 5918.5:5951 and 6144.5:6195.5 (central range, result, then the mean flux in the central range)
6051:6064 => -0.064 mag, 16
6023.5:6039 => -0.042 mag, 15.8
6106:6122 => -0.048 mag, 15.6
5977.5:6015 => -0.014 mag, 15.4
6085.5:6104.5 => -0.034 mag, 15.5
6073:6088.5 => -0.051 mag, 15.7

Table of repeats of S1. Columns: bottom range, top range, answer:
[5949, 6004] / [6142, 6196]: 0.96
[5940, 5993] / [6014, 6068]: 1.01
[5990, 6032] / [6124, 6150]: 0.98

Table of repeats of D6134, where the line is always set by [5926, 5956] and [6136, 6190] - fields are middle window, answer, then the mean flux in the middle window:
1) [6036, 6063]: -0.056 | 15.9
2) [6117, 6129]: 0.047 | 14.3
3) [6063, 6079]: -0.054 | 15.8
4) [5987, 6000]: -0.022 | 15.6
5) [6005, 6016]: -0.017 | 15.4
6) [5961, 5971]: -0.021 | 15.6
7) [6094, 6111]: -0.032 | 15.4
